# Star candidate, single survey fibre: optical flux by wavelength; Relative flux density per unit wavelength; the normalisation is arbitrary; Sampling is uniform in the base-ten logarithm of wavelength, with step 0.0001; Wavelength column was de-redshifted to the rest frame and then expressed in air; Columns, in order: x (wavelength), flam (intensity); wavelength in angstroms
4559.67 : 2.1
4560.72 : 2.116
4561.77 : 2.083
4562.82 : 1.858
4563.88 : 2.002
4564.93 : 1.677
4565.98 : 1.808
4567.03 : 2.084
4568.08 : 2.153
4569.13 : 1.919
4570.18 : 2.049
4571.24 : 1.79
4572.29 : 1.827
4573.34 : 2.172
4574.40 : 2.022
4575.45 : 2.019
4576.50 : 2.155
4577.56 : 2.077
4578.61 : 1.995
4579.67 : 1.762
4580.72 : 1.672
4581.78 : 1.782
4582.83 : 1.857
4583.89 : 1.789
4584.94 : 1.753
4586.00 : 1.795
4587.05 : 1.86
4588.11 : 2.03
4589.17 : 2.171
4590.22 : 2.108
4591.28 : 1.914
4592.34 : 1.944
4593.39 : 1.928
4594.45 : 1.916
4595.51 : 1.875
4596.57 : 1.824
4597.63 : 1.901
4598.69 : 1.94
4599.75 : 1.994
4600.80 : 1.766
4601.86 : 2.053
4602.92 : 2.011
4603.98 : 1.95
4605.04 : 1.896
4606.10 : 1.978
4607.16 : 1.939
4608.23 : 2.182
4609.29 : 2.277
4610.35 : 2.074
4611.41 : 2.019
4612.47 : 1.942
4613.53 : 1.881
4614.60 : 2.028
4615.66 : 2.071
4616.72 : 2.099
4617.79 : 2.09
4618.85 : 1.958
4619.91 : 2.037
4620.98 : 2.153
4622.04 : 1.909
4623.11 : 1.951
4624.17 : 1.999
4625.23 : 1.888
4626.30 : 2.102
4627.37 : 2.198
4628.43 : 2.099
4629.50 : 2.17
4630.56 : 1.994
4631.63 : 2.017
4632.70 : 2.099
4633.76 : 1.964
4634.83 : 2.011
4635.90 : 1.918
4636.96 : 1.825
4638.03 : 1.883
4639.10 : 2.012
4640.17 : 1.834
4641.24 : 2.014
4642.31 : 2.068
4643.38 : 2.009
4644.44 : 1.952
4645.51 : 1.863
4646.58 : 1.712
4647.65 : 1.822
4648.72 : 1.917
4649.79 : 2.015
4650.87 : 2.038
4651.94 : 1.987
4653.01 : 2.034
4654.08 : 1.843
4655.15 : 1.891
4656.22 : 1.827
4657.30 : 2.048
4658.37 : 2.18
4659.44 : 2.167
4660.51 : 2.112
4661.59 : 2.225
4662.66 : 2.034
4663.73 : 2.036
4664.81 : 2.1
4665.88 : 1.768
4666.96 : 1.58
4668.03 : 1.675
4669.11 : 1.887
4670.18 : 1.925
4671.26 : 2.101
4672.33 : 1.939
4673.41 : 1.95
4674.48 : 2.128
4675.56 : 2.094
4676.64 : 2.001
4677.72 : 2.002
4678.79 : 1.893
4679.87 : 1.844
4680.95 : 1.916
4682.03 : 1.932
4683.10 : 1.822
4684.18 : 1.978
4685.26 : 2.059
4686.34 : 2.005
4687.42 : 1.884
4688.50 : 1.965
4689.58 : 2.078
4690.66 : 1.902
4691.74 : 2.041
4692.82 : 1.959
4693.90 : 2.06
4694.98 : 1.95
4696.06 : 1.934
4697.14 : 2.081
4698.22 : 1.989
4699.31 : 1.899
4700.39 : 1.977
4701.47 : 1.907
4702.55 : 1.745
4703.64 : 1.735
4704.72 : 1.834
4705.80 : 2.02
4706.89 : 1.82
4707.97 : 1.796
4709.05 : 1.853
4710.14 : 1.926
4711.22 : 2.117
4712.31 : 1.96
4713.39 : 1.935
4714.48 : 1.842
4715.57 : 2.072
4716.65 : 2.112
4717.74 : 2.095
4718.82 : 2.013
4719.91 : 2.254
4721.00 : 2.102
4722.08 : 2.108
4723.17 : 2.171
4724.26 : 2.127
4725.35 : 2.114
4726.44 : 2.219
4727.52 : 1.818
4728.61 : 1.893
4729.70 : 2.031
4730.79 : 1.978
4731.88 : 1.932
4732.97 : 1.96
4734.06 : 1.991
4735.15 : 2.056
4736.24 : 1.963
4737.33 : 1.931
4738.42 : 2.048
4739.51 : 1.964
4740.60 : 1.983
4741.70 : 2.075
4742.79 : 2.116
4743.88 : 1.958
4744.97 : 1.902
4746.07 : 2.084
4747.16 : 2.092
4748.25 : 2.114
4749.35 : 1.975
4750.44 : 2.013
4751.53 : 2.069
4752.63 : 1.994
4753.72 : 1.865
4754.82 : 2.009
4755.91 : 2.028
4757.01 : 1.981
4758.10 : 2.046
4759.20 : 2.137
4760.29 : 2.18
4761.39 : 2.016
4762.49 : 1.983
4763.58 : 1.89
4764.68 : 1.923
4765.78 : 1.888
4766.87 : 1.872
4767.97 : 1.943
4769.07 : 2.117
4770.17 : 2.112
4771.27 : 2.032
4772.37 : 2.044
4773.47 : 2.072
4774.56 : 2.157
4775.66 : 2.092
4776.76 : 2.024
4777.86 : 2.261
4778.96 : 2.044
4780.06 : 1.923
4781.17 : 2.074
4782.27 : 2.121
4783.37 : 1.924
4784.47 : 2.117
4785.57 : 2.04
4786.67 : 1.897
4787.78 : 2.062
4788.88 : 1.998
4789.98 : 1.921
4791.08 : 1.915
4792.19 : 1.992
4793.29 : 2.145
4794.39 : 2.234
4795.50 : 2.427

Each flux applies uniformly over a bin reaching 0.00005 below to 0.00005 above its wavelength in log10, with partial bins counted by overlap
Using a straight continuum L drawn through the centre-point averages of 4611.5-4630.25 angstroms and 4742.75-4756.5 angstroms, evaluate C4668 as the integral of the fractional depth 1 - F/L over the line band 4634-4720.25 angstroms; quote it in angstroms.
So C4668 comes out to 2.9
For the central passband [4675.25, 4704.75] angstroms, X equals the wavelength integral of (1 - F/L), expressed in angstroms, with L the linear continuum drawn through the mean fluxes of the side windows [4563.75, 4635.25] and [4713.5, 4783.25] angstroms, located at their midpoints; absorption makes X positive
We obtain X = 0.9 angstroms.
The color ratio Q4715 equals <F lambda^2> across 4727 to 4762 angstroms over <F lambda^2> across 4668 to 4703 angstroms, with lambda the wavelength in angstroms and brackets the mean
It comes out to 1.05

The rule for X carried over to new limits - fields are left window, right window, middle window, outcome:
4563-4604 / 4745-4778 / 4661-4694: 0.38 angstroms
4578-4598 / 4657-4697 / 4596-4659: -1.87 angstroms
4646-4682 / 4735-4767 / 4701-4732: 0.05 angstroms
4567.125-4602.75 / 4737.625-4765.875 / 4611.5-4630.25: -0.77 angstroms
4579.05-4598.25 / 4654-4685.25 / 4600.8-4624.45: -1.36 angstroms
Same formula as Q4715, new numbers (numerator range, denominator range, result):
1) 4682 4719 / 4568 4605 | 1.06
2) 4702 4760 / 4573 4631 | 1.07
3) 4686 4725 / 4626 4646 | 1.02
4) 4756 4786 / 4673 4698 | 1.07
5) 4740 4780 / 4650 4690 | 1.07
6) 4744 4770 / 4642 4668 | 1.07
